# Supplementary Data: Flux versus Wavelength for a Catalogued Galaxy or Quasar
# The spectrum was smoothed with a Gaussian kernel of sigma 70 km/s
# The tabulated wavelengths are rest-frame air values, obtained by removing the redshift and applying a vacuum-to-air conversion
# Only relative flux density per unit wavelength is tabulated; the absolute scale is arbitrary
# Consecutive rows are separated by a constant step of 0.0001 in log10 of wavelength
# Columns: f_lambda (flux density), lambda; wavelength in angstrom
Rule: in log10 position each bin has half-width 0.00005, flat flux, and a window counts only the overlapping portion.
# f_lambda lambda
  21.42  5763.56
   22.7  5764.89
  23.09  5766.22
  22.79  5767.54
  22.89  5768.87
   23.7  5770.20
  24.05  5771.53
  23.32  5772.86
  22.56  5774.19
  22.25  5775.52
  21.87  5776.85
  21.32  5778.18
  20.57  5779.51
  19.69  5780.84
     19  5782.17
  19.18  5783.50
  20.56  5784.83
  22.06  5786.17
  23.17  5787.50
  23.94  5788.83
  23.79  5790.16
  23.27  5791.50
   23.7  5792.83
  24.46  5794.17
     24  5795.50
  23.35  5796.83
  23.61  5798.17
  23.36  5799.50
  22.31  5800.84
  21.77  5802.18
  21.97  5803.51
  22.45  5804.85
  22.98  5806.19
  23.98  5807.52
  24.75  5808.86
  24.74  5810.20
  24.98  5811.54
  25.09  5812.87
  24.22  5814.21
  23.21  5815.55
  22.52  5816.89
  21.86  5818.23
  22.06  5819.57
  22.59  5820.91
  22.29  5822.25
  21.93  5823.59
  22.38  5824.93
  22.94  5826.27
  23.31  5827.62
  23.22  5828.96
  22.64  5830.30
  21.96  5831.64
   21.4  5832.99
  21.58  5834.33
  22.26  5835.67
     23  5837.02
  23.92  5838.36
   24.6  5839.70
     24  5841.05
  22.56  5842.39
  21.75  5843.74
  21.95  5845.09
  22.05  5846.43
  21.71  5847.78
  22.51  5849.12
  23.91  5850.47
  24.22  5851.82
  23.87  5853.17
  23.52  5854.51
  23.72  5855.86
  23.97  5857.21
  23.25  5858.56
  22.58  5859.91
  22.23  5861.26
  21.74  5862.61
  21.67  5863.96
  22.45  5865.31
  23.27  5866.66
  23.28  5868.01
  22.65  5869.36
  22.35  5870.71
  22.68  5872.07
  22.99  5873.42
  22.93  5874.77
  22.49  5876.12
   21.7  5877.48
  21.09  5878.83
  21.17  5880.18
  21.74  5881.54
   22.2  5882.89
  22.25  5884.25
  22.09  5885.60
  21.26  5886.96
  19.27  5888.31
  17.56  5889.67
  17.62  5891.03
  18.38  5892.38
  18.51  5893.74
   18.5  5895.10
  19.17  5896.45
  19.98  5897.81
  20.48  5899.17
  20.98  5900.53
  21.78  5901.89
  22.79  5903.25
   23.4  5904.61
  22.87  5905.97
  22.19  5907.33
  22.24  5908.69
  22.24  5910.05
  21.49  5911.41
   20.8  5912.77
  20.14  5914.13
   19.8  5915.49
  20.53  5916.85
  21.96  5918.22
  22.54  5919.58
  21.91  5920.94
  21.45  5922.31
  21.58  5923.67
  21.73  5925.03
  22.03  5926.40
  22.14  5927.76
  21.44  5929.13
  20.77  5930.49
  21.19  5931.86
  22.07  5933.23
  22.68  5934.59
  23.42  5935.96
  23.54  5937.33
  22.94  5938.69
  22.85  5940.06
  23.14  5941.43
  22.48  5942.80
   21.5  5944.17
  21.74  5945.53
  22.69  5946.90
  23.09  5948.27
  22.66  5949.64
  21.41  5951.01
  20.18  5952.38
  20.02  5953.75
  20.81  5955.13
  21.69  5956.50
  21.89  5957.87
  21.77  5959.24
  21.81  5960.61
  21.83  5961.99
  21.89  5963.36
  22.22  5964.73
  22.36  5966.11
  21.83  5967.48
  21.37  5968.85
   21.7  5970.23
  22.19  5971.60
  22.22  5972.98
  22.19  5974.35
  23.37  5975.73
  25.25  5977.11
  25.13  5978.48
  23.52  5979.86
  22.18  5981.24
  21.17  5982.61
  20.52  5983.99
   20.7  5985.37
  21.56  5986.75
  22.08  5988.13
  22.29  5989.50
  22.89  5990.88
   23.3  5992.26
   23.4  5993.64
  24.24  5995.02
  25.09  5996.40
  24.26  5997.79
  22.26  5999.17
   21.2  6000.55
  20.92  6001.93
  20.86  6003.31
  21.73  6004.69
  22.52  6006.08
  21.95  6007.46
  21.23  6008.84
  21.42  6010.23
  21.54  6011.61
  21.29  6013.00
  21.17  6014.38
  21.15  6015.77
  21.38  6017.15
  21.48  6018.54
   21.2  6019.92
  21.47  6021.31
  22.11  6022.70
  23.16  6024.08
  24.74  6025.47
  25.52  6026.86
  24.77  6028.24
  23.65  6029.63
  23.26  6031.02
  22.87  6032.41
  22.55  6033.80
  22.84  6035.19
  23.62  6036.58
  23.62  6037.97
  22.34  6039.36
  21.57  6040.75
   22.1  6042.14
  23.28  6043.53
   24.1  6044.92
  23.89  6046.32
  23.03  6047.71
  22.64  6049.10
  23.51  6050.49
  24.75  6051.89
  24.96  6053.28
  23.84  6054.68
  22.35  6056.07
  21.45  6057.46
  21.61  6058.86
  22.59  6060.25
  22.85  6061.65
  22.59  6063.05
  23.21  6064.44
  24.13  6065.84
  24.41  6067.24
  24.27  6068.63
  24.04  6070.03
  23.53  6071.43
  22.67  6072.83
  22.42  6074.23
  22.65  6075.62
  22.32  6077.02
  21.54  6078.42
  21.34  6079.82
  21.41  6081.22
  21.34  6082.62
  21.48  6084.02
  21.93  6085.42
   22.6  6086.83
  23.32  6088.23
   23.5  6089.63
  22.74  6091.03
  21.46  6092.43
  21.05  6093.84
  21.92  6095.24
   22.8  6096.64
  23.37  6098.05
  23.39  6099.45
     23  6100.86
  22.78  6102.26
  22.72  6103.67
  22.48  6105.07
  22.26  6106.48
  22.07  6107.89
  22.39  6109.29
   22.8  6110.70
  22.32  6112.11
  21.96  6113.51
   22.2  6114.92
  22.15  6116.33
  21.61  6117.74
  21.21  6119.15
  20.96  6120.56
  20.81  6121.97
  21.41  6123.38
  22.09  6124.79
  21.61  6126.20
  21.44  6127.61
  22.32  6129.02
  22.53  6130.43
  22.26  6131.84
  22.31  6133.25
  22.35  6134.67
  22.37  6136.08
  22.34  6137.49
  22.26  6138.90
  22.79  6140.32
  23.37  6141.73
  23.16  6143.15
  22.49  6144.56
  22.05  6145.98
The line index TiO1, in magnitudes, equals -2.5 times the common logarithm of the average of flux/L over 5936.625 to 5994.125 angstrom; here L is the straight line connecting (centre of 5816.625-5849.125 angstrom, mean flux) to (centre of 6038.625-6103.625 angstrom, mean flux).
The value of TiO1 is 0.02 mag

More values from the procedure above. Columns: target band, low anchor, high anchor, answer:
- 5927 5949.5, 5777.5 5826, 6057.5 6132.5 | 0.01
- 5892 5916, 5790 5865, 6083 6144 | 0.09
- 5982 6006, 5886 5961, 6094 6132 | -0.03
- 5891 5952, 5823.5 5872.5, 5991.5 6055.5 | 0.06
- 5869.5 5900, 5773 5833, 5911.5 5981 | 0.08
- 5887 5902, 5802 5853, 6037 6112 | 0.19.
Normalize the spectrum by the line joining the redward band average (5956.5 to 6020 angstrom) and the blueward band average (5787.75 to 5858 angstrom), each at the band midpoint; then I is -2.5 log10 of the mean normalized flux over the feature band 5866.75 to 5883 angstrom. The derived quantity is 0.024 mag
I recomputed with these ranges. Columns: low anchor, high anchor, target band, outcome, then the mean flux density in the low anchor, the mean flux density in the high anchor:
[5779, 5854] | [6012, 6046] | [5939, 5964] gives 0.042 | 22.8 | 22.7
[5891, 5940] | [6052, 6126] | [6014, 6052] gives -0.038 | 21.4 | 22.5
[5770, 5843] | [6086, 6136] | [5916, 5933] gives 0.048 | 22.8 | 22.2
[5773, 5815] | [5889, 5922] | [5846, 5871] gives -0.064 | 22.8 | 20.8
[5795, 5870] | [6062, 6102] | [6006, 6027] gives 0.037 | 23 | 22.7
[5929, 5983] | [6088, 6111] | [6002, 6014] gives 0.041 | 22.2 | 22.6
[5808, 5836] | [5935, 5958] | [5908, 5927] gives 0.043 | 23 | 22.1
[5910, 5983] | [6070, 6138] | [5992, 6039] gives -0.023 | 22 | 22.2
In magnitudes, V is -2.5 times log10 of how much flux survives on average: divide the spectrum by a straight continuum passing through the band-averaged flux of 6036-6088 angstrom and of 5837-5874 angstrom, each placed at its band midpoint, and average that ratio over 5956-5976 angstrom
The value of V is 0.04 mag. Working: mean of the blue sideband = 22.9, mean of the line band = 22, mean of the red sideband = 22.9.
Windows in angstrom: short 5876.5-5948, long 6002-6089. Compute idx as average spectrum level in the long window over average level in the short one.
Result 1.1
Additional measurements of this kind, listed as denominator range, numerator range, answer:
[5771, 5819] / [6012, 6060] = 1.00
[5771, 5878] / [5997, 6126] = 0.99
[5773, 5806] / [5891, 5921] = 0.94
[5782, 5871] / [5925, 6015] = 0.97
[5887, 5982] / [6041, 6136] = 1.04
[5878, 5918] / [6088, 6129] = 1.07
